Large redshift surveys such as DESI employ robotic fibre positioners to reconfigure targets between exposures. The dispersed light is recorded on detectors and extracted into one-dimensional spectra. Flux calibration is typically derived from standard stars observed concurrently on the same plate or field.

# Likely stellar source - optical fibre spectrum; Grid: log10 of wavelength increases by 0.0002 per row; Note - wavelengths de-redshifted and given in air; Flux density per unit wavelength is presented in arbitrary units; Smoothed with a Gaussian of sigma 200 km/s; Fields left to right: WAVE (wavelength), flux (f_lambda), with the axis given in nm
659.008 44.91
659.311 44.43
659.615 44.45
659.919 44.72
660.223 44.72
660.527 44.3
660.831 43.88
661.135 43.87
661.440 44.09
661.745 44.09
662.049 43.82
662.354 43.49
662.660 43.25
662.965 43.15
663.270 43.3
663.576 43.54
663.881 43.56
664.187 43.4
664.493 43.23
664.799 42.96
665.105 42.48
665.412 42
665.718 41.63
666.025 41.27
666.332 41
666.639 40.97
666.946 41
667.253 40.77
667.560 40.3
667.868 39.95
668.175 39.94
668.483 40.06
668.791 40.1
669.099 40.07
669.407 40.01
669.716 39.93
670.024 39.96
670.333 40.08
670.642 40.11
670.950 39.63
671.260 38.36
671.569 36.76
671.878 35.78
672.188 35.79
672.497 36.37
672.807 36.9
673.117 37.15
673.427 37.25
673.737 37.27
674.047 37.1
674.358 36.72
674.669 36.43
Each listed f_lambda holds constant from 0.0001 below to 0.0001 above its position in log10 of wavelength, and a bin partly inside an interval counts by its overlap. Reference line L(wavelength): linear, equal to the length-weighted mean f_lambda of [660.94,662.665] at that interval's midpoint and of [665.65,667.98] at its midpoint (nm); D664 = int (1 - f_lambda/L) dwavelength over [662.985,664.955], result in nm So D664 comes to -0.037 nm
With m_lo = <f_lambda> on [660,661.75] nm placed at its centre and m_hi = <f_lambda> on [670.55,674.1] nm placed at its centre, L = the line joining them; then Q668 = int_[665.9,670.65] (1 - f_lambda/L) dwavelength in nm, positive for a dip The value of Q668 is -0.07 nm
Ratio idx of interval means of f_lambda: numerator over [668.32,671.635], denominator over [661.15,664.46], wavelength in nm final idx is 0.9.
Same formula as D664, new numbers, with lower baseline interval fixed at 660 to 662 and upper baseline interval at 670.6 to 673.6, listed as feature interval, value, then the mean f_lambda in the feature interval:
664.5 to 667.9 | -0.039 nm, 41.4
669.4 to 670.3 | -0.030 nm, 40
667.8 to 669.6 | -0.028 nm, 40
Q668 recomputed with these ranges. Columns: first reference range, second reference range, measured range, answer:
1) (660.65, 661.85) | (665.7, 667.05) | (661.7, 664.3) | -0.029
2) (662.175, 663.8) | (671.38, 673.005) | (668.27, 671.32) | -0.134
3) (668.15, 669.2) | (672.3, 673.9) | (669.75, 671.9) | -0.020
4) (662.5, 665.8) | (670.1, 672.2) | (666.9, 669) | 0.009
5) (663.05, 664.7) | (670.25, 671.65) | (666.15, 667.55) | 0.023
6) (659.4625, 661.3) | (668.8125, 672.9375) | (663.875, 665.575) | -0.039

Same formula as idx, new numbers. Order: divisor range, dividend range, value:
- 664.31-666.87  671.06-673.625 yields 0.88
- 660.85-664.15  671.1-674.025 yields 0.85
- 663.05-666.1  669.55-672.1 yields 0.91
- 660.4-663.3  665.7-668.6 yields 0.93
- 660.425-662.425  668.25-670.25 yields 0.91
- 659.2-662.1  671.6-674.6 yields 0.83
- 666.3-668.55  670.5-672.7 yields 0.93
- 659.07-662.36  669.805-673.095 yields 0.86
